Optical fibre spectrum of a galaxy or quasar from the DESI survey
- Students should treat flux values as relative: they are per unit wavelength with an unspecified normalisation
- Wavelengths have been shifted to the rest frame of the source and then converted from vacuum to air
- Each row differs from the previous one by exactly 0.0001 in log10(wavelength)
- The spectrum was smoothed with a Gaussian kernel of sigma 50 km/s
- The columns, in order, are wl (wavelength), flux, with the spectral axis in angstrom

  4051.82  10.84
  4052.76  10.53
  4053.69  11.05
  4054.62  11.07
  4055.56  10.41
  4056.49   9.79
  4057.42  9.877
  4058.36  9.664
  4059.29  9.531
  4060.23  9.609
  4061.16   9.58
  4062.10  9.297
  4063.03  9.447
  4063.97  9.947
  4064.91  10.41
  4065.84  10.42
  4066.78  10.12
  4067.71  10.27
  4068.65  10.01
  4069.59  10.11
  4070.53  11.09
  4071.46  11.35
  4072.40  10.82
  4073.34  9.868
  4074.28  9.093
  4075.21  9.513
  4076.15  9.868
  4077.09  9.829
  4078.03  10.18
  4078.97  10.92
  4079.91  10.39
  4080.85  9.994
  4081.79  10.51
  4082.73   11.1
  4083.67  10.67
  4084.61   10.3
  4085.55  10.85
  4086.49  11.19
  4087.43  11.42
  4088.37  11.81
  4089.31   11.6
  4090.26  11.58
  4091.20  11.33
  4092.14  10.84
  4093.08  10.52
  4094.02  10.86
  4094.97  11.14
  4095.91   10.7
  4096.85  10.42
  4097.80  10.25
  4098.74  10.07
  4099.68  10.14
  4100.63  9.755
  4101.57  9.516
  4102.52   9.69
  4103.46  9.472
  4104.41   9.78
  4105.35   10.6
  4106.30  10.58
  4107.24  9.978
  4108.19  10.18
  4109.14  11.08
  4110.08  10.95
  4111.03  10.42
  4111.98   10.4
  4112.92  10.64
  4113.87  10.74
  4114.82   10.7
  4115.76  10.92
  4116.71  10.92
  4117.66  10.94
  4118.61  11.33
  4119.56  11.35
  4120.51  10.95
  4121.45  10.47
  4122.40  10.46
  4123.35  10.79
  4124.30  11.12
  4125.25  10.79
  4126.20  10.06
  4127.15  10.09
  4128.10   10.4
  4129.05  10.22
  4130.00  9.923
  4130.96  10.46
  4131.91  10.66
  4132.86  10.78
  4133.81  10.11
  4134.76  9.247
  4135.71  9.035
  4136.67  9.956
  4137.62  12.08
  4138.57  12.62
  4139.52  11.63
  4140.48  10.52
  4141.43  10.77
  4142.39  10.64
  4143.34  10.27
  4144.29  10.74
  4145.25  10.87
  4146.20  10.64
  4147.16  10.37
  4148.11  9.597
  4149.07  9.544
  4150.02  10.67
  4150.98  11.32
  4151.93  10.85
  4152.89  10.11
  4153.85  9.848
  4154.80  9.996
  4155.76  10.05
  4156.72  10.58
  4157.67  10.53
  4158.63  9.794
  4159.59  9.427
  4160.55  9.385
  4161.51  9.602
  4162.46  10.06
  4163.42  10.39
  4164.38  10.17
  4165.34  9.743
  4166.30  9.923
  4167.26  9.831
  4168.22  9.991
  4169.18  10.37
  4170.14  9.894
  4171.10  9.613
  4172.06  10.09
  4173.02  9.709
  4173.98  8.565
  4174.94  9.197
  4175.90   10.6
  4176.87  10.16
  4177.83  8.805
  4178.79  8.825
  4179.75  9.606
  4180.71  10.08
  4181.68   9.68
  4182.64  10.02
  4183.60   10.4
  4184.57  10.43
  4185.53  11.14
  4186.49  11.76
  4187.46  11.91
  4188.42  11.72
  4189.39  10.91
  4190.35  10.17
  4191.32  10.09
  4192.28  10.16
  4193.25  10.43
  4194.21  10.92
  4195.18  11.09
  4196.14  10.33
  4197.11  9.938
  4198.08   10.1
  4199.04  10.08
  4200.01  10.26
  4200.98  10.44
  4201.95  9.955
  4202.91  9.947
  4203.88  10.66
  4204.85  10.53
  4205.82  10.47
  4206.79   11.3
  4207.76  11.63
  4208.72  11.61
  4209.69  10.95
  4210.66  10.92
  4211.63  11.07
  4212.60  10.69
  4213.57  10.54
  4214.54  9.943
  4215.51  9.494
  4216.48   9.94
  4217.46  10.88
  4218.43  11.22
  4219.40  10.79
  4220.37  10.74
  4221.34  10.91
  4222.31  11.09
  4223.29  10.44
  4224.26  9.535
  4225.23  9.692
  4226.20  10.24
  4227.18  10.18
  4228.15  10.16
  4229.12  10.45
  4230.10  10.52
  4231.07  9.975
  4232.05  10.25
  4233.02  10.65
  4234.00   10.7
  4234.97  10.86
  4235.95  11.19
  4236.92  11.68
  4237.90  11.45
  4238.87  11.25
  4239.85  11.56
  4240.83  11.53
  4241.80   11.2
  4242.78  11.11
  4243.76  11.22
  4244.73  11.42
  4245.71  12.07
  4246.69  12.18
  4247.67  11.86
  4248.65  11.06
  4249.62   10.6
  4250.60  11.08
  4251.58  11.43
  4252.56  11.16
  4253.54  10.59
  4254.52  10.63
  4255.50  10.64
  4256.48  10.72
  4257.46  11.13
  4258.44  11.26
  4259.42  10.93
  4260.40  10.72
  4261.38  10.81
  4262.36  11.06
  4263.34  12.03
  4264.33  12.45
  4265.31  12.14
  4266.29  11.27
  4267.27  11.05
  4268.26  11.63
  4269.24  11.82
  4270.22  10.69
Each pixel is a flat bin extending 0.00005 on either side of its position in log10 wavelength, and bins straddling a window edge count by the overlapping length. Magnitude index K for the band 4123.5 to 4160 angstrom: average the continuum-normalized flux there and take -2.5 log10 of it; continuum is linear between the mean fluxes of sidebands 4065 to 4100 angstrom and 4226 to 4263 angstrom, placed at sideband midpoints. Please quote 0.03 mag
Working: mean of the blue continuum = 10.6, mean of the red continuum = 11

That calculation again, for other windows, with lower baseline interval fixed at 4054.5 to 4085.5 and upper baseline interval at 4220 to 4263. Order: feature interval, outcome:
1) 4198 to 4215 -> 0.013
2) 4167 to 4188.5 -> 0.058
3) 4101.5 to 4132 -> -0.016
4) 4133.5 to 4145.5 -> -0.020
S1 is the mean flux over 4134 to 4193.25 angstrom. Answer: 10.2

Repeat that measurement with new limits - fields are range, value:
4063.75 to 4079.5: 10.2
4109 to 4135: 10.6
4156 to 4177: 9.89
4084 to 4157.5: 10.6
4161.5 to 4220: 10.3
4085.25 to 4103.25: 10.7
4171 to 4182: 9.57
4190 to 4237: 10.5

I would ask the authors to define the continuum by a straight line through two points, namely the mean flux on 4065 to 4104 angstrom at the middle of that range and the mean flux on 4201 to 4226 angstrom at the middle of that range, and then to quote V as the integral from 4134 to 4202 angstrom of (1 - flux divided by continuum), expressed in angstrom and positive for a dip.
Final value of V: 1.9 angstrom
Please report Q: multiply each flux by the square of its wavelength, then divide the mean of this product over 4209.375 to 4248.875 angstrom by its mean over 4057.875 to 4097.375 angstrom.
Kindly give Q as 1.12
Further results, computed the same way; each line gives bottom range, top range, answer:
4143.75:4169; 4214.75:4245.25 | 1.09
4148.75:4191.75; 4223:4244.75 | 1.09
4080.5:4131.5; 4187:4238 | 1.05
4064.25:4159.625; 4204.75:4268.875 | 1.11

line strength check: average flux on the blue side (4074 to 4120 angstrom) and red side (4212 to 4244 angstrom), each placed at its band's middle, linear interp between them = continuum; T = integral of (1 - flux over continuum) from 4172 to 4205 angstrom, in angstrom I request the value 1.2 angstrom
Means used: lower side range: 10.6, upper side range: 10.7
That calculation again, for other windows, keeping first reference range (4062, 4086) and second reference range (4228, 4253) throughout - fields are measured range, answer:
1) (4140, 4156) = 0.4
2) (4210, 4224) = 0.5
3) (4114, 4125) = -0.4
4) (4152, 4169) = 1.1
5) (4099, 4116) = 0.2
